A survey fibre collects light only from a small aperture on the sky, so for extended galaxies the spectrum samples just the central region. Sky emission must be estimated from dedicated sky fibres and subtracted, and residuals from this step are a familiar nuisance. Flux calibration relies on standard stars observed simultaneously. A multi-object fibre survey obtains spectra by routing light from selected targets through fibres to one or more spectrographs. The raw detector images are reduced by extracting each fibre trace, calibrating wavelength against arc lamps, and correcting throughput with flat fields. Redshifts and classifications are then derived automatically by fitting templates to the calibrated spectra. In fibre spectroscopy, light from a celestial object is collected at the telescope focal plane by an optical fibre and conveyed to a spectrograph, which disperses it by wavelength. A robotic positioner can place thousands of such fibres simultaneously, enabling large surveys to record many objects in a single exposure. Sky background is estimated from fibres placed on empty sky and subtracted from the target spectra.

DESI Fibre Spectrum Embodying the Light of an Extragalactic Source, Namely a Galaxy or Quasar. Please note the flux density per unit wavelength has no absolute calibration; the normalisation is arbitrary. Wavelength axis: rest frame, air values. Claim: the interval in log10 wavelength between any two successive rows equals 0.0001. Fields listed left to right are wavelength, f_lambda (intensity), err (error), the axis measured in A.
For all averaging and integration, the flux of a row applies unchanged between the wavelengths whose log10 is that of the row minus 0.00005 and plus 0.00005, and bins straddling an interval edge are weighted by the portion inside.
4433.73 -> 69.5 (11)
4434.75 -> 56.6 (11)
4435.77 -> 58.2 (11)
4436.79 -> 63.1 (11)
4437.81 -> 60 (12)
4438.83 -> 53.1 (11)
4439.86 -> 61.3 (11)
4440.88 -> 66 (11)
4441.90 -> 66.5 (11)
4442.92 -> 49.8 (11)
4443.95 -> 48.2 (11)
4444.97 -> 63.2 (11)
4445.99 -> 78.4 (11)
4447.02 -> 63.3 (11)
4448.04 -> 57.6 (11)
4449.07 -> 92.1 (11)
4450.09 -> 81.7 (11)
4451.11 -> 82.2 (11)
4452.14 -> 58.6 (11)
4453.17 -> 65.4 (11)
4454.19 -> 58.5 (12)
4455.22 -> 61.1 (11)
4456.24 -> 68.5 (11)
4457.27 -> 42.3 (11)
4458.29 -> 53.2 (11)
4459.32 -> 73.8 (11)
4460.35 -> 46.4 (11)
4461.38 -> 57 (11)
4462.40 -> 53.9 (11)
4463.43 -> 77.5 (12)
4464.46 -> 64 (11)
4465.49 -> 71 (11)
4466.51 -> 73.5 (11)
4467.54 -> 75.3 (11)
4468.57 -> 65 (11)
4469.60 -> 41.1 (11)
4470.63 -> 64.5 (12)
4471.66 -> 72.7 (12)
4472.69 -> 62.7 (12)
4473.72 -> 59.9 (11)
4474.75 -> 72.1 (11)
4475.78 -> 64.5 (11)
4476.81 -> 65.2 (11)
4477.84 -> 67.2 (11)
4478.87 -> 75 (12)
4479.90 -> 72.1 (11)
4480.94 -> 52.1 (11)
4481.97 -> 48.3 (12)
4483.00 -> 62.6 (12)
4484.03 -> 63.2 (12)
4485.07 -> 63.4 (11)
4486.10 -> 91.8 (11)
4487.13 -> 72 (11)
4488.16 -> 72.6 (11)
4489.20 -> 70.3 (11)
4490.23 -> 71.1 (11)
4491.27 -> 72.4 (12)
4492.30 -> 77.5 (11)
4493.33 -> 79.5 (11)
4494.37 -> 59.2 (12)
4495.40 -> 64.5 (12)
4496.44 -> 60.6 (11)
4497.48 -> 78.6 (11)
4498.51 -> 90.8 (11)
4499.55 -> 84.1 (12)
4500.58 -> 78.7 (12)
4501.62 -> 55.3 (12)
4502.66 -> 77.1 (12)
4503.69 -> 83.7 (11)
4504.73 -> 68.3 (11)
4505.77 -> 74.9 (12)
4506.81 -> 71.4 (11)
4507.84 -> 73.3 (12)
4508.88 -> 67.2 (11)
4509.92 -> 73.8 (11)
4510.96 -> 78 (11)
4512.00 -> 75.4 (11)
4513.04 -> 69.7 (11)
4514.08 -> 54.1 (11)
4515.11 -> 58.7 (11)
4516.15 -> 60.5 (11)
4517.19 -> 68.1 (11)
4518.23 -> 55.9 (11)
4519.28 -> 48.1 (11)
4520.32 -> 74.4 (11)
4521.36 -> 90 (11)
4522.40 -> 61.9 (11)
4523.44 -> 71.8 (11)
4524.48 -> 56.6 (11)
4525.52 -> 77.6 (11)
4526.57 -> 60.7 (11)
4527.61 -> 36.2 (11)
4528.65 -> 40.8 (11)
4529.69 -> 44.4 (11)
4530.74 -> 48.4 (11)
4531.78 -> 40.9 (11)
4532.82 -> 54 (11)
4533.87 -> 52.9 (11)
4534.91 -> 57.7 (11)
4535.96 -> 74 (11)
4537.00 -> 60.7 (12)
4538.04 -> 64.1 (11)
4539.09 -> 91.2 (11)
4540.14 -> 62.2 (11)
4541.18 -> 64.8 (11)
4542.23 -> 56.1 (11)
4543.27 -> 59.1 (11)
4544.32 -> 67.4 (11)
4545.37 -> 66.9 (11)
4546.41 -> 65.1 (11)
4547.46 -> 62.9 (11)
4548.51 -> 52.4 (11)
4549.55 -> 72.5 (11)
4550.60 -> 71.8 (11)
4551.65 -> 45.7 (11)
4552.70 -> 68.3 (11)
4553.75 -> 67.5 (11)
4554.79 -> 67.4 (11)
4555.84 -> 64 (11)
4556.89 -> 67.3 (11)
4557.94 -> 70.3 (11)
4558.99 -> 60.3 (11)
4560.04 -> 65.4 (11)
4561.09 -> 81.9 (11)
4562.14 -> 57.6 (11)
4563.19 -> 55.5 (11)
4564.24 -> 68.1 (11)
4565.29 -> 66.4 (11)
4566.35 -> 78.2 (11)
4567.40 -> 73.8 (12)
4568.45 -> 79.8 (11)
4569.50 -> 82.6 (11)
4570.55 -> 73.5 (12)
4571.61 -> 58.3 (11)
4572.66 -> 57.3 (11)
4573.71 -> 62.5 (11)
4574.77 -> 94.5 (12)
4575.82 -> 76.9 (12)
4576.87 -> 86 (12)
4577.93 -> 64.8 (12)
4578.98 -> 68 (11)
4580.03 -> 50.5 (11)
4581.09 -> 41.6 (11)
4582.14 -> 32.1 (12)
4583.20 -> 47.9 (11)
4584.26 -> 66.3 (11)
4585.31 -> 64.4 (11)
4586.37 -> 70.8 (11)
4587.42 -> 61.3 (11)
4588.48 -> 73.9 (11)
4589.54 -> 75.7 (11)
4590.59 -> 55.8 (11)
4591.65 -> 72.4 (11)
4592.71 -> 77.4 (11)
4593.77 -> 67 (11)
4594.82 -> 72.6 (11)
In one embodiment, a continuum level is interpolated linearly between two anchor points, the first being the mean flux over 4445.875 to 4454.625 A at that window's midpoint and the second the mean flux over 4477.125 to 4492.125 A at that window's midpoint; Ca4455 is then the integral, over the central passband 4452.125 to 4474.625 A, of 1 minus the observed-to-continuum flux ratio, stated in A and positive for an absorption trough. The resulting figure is 2.38 A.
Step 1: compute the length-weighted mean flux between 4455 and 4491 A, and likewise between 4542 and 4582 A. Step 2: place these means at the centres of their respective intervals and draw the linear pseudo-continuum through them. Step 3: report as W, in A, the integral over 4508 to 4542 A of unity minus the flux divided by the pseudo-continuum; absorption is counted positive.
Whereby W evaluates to 1.7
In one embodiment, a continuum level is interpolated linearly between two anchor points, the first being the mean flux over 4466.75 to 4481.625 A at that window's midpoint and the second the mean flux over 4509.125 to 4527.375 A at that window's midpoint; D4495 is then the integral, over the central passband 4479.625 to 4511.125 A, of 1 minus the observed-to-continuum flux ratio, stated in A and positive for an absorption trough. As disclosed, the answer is -2.7 A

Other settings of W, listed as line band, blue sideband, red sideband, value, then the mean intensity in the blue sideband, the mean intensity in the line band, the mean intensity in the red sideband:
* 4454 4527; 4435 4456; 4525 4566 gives -4.75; 64.4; 67.3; 61.9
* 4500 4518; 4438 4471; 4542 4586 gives -1.49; 63.5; 69.7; 65.3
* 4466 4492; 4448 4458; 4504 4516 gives 0.46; 67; 66.9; 69.5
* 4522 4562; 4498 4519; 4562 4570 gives 5.01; 70.7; 61.9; 70.8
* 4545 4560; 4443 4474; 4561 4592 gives 0.33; 64.2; 64.5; 66.4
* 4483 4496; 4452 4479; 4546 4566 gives -1.51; 63.2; 71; 64.9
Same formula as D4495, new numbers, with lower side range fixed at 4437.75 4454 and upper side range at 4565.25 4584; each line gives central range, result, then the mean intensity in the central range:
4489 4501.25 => -1.49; 73.8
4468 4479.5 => 0.17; 64.7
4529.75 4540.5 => 1.00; 59.9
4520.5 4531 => 1.02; 59.6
